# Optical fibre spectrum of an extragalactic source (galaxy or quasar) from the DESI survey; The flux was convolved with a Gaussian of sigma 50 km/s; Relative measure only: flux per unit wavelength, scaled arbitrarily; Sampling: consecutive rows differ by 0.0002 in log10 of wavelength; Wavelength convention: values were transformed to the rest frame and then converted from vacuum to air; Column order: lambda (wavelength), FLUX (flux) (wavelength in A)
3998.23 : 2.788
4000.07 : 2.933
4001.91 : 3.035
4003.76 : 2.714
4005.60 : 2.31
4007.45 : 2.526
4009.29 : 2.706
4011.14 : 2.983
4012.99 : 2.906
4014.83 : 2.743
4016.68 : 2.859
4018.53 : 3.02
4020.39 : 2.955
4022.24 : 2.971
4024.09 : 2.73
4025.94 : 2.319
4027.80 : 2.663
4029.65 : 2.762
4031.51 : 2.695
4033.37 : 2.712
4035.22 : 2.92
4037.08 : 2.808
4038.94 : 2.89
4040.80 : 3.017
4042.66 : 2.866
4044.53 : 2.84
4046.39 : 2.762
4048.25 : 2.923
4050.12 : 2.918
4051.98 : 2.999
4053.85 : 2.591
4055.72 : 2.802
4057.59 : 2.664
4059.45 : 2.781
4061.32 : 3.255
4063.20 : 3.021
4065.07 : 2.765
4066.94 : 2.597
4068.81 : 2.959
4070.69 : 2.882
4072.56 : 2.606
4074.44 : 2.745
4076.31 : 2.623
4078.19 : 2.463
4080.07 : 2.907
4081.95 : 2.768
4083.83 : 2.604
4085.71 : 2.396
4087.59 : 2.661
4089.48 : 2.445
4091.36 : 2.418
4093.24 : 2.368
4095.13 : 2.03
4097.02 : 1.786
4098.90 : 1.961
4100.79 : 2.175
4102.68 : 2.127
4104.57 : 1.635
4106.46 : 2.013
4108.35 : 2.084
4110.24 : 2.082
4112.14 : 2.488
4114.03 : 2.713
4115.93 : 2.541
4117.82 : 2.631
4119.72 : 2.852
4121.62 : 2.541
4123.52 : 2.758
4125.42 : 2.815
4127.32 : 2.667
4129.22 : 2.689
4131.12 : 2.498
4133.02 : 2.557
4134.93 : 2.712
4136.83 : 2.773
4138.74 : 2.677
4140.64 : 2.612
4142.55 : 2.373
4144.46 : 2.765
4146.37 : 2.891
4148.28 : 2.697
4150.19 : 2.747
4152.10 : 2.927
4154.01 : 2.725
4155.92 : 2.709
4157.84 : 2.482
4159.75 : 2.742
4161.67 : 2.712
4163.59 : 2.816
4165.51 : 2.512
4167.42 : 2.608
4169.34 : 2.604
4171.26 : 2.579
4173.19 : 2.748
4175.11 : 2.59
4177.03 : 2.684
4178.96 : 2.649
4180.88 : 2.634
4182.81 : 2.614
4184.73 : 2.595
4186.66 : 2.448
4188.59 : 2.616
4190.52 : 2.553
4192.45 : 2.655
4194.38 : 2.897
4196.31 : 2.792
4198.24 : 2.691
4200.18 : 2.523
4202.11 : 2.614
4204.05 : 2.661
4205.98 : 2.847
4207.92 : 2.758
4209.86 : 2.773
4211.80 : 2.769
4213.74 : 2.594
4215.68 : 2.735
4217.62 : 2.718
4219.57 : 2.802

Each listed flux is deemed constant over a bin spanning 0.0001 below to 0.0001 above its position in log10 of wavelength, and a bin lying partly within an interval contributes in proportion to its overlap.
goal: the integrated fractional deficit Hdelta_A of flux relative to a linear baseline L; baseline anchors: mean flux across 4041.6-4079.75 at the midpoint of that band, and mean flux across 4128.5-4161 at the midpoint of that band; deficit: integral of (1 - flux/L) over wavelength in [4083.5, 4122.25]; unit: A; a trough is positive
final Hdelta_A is 6.2 A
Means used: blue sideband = 2.81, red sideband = 2.68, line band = 2.31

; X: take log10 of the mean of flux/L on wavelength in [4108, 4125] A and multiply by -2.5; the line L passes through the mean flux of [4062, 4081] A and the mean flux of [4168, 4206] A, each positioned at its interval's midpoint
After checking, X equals 0.07 mag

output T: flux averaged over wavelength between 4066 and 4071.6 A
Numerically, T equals 2.81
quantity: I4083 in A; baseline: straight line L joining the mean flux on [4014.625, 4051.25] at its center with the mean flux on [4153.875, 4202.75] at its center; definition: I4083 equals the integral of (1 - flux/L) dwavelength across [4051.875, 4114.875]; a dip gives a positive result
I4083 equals 5.88 A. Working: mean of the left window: 2.82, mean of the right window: 2.64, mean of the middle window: 2.5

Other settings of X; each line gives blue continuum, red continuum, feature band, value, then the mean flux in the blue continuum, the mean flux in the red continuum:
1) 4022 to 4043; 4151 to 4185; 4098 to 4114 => 0.274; 2.77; 2.66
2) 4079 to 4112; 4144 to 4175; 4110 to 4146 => -0.062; 2.27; 2.7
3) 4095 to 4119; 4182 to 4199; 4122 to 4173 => -0.115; 2.19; 2.65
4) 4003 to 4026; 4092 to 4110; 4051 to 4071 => -0.199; 2.77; 2.03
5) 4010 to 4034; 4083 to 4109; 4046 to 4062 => -0.129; 2.79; 2.19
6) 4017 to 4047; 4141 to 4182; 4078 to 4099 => 0.141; 2.81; 2.67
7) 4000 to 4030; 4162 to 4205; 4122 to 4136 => 0.006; 2.77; 2.64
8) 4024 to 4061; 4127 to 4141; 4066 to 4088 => 0.021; 2.79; 2.65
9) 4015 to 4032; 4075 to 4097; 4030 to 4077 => -0.075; 2.77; 2.49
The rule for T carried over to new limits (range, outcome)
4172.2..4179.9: 2.66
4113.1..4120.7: 2.68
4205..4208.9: 2.8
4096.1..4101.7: 1.98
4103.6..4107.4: 1.83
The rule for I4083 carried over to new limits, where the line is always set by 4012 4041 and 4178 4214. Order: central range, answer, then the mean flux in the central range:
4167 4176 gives 0.21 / 2.63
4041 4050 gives -0.25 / 2.87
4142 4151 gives 0.00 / 2.71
